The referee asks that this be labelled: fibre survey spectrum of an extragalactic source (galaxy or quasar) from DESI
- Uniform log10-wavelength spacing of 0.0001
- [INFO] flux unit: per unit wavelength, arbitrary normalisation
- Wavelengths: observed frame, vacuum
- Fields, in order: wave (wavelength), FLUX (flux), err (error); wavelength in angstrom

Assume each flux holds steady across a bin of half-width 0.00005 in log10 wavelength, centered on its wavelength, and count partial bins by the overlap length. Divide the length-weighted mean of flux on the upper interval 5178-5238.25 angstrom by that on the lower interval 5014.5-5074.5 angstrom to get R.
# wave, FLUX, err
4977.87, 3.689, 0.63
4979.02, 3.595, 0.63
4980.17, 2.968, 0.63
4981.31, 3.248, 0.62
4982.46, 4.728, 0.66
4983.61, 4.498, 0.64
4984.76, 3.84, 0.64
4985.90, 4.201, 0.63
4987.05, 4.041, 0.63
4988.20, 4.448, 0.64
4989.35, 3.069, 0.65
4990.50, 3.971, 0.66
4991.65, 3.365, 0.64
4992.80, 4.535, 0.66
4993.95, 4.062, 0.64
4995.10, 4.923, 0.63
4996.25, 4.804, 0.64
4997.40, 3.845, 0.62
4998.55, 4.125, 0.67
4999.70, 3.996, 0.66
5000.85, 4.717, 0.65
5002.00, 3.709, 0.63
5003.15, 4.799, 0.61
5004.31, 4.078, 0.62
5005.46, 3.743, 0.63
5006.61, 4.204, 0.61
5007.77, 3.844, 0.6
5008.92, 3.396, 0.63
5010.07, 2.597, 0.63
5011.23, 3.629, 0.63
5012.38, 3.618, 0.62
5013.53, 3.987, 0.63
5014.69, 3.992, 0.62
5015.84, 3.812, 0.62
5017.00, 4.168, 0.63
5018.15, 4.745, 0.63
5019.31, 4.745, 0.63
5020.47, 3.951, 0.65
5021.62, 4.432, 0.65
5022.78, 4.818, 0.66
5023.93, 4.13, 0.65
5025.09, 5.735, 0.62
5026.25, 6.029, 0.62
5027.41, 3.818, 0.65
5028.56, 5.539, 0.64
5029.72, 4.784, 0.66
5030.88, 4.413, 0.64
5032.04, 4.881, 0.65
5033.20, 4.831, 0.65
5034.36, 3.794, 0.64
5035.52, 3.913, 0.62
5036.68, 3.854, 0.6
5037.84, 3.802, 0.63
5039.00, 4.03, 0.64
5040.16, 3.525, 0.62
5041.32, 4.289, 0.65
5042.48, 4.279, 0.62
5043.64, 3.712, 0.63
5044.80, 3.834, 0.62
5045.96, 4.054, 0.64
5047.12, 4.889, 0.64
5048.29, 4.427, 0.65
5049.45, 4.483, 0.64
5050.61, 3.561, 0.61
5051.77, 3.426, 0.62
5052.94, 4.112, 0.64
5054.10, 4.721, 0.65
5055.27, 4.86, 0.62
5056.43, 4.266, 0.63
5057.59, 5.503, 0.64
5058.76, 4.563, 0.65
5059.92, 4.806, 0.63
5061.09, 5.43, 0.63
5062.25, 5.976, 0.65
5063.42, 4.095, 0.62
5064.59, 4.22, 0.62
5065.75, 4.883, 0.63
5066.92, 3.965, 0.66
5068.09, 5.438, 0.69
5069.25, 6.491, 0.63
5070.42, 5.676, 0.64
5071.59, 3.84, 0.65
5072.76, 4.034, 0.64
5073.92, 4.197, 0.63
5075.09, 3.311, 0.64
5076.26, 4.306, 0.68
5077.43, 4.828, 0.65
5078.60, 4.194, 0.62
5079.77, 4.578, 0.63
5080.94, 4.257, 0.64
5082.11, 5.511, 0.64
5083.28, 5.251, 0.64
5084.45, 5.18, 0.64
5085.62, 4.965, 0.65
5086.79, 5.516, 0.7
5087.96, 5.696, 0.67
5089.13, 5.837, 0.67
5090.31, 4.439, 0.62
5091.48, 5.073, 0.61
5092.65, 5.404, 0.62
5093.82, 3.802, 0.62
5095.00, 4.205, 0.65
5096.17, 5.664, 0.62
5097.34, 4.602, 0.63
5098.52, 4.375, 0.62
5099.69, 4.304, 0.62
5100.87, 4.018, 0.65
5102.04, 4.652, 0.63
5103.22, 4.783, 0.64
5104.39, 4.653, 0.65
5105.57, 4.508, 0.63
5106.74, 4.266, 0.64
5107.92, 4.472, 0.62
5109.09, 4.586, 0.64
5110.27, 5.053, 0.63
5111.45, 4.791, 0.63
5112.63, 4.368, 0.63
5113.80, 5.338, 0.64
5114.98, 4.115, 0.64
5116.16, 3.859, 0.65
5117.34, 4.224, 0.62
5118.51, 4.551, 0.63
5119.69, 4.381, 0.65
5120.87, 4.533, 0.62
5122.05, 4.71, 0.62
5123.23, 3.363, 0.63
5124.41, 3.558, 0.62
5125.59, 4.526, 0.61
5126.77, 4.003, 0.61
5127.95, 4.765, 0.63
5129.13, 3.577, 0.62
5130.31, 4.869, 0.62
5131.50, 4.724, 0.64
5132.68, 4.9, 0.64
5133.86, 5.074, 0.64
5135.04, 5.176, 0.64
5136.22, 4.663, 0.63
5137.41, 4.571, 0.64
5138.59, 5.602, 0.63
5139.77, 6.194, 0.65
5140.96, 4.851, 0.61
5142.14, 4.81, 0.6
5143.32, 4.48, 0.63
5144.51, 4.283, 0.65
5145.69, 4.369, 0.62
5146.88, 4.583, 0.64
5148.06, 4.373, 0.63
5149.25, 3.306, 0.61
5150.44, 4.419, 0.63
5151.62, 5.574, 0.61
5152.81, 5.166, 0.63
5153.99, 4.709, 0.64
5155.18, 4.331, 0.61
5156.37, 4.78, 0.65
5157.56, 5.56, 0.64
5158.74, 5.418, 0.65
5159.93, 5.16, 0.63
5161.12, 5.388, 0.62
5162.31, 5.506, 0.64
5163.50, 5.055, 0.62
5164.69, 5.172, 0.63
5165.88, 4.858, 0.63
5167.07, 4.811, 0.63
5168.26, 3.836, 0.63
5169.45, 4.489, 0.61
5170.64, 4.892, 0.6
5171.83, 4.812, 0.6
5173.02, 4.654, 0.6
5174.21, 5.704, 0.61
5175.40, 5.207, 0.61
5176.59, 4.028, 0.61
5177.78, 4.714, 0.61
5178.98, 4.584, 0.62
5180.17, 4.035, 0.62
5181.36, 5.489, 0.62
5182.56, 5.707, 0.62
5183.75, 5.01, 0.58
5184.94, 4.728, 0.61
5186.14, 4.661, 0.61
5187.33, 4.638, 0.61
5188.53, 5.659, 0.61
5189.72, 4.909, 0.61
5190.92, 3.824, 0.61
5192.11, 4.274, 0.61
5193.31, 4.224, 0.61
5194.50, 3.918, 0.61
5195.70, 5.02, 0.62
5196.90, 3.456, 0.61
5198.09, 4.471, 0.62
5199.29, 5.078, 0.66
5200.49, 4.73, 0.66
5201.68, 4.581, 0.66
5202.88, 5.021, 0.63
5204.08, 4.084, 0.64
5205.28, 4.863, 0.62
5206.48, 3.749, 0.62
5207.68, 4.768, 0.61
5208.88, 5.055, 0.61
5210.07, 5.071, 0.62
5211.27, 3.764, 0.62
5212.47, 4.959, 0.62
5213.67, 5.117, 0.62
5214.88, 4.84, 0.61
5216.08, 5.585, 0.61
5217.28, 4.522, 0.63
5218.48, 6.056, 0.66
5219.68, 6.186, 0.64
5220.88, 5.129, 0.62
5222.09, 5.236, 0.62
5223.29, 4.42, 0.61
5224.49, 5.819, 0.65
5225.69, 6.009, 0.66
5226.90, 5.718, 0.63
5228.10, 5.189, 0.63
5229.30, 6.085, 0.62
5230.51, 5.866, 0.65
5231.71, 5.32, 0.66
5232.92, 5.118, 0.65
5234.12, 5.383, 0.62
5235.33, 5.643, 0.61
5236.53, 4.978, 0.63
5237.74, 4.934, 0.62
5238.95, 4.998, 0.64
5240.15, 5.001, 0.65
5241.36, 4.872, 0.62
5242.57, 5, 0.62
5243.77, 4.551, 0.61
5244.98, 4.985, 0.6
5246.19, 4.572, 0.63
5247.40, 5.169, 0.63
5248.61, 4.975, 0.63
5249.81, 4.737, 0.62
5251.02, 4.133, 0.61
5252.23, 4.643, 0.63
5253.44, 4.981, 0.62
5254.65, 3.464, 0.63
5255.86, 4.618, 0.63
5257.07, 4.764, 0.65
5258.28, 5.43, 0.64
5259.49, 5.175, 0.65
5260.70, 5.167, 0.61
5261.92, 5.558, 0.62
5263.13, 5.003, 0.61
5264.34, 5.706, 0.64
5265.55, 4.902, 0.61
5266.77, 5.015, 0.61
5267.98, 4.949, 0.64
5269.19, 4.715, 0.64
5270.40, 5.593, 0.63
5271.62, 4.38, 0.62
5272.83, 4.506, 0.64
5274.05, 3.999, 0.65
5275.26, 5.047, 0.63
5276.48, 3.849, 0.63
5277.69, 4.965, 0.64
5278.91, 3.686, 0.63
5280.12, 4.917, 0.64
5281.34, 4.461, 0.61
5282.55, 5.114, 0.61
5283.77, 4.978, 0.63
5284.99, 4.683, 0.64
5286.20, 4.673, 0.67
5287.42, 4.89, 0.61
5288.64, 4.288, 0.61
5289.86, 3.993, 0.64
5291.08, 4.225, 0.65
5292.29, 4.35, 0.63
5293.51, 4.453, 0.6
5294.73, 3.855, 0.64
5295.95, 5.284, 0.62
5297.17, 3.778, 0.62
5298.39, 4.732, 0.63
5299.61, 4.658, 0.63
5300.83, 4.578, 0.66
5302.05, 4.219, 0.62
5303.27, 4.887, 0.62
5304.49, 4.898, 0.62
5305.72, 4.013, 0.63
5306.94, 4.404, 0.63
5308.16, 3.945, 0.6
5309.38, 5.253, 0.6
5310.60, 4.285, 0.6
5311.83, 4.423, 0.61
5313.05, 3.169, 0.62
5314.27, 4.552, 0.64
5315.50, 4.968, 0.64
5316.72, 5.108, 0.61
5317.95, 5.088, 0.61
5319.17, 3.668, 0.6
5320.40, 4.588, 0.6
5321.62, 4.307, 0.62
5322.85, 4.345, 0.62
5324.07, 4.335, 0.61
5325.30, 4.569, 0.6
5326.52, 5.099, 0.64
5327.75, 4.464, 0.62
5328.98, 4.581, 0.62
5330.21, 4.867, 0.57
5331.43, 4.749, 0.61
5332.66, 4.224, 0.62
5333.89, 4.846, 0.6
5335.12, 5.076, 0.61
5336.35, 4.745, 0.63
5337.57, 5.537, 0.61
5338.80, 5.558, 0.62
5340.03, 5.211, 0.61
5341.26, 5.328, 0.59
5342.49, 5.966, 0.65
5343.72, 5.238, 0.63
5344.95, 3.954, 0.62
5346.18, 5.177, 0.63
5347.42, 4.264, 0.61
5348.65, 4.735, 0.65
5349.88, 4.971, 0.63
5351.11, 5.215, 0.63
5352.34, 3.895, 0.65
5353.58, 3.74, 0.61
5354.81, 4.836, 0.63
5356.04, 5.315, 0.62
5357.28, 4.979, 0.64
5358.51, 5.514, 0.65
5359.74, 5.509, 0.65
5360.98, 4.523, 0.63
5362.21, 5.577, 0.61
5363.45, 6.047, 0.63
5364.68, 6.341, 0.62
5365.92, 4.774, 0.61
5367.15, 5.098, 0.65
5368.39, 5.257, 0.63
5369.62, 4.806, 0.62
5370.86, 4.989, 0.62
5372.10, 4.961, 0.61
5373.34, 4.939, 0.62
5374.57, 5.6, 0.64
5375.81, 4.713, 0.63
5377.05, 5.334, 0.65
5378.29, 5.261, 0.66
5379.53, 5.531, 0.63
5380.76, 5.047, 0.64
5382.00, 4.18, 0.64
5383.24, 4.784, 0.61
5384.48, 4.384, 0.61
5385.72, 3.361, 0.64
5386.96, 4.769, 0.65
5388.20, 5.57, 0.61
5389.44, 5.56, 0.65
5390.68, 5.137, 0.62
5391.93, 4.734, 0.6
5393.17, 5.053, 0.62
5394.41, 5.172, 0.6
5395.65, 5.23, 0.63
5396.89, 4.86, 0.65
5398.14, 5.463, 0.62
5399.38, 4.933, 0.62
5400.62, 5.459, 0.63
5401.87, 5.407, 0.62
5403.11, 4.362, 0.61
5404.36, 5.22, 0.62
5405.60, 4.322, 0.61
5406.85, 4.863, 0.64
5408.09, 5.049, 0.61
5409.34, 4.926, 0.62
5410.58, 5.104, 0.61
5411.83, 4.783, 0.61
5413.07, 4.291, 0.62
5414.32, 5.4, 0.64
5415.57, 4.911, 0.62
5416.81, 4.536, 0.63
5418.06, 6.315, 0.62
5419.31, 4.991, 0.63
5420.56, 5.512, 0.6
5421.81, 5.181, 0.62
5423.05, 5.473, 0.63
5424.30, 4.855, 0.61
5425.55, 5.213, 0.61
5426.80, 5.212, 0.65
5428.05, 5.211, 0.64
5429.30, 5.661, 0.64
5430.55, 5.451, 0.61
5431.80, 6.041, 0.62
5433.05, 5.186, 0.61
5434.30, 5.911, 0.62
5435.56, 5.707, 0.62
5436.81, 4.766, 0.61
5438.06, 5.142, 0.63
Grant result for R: 1.10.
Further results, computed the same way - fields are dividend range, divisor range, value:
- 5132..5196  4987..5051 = 1.15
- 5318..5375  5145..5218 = 1.04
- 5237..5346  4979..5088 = 1.08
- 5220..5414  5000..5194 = 1.06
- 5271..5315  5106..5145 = 0.97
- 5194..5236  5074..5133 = 1.10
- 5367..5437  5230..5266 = 1.02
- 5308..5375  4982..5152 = 1.09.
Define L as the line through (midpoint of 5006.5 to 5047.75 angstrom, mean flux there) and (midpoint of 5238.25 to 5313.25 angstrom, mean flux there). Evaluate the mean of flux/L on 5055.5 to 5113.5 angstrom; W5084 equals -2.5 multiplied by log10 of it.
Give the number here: -0.10 mag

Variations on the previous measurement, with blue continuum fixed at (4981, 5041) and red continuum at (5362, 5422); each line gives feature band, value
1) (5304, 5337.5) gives 0.08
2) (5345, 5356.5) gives 0.07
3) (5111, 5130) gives 0.04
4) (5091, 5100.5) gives -0.07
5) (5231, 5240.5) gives -0.11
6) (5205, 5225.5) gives -0.08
